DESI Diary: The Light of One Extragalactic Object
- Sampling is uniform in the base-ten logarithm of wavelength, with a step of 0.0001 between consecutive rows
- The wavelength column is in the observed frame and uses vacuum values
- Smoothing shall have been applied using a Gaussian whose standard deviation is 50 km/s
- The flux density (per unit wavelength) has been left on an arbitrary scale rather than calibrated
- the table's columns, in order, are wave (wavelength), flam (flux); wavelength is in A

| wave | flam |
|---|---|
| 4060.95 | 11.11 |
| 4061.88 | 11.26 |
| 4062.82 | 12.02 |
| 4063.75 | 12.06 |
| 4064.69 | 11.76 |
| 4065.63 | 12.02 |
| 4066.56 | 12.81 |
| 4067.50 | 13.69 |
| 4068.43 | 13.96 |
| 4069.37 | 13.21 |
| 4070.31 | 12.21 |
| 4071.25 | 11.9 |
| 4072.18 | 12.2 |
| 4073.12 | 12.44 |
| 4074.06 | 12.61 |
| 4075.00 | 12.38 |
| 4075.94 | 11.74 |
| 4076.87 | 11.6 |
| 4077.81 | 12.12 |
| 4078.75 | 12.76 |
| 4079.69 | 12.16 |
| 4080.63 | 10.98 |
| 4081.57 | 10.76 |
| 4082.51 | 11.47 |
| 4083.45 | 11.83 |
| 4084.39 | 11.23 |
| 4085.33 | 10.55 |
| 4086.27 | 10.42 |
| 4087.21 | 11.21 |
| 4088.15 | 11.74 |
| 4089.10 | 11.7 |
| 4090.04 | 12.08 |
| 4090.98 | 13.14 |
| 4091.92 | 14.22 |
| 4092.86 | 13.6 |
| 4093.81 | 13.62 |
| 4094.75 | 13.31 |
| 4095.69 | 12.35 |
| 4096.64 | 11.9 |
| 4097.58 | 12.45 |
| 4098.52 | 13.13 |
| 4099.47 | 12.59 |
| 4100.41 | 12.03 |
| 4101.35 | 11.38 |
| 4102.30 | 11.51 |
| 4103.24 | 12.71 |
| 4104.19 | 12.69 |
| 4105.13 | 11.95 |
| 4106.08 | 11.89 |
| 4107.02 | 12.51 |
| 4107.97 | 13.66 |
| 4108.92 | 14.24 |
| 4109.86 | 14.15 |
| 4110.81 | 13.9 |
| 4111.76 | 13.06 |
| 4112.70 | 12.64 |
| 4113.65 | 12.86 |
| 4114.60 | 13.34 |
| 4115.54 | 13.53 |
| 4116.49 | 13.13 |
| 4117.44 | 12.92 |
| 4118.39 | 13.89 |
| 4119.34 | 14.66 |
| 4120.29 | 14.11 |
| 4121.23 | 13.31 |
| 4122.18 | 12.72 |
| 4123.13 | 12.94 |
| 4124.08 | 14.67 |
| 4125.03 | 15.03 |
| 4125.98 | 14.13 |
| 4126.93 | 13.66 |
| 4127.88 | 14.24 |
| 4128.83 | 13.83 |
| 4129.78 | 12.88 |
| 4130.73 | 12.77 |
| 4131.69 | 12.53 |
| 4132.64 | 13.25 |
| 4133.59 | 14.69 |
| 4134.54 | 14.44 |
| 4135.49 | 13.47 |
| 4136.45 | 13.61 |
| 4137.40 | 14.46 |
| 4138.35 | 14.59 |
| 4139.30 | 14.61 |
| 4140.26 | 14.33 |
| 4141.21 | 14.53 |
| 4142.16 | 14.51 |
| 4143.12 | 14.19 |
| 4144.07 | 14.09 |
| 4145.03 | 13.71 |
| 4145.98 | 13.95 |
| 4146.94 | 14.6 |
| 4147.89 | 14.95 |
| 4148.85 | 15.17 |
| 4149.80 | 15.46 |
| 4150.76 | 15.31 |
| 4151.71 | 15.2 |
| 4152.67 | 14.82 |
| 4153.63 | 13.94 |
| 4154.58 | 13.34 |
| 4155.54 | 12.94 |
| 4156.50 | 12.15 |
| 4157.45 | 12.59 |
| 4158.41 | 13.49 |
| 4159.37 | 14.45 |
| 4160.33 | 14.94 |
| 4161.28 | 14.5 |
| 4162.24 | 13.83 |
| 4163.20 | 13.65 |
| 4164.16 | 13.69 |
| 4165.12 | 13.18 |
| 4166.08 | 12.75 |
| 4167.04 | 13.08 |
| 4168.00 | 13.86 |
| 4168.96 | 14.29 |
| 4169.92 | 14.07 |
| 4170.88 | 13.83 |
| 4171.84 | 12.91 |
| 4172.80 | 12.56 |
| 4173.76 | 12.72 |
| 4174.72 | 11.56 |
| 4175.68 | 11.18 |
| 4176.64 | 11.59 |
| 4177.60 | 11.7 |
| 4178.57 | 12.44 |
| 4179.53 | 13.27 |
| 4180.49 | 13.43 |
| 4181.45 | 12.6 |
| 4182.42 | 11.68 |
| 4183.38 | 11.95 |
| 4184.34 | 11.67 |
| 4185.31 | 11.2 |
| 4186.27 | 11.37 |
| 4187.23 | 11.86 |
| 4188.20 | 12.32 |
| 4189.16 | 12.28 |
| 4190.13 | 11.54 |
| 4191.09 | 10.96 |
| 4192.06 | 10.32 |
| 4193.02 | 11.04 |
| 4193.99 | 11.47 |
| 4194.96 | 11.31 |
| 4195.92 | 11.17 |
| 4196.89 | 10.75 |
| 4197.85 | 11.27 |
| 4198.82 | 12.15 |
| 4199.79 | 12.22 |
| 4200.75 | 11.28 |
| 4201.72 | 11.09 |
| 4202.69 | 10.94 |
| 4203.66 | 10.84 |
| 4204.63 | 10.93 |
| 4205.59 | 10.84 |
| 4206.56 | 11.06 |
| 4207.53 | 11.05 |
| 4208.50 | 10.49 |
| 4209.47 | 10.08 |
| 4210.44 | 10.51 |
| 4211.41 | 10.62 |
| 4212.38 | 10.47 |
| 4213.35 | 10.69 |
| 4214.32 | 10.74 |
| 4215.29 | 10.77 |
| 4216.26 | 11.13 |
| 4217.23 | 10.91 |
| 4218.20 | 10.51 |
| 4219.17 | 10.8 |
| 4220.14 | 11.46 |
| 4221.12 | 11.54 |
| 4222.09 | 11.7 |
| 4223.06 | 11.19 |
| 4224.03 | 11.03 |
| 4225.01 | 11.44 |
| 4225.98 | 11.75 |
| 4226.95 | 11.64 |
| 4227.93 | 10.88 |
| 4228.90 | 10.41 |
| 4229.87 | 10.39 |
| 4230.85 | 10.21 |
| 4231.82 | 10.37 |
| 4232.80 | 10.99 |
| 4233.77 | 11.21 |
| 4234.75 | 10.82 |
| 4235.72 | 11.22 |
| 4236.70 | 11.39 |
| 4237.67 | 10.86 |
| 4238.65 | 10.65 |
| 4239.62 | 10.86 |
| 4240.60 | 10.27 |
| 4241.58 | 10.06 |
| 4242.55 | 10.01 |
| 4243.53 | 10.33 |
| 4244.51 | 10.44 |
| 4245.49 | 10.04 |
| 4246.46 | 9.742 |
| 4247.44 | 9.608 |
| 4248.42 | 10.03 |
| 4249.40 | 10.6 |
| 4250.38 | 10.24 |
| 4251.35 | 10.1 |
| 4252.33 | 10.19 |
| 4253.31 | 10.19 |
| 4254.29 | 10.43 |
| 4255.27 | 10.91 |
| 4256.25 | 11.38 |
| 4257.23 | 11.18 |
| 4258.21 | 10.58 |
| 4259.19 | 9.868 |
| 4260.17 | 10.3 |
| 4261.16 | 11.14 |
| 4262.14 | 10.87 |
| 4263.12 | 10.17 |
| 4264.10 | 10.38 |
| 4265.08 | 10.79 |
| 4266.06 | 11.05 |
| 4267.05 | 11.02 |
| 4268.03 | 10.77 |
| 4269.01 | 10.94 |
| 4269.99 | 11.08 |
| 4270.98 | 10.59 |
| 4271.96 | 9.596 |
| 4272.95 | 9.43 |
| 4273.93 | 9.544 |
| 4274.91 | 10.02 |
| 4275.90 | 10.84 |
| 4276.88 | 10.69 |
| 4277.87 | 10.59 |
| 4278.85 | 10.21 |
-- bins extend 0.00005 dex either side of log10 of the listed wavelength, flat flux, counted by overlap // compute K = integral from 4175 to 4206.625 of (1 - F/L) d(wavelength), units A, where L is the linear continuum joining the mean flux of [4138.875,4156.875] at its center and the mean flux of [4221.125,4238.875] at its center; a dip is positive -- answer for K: 2.6 A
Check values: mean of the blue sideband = 14.3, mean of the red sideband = 11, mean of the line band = 11.6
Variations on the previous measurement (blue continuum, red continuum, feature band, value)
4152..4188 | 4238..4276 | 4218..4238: 0.4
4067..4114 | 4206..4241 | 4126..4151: -4.8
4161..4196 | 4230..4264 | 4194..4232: 1.5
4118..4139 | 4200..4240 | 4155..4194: -0.7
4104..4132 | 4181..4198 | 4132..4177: -5.0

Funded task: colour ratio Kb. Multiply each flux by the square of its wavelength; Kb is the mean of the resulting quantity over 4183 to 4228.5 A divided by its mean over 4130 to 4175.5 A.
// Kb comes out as 0.8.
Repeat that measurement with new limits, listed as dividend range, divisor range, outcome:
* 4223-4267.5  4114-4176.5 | 0.81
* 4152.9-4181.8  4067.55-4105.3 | 1.12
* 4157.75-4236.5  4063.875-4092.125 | 1.03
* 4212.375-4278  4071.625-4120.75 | 0.91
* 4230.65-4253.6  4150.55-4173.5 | 0.79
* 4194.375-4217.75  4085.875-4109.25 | 0.93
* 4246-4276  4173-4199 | 0.92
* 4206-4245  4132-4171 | 0.80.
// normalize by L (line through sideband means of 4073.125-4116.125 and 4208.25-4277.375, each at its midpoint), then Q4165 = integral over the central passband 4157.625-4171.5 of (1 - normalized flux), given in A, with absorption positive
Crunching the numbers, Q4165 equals -2.67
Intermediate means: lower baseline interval 12.4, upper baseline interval 10.6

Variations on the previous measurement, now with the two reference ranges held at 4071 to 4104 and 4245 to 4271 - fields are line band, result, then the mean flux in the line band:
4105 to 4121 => -2.0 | 13.4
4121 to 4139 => -3.1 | 13.8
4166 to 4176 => -1.5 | 13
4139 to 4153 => -3.7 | 14.6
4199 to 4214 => 0.1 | 10.9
